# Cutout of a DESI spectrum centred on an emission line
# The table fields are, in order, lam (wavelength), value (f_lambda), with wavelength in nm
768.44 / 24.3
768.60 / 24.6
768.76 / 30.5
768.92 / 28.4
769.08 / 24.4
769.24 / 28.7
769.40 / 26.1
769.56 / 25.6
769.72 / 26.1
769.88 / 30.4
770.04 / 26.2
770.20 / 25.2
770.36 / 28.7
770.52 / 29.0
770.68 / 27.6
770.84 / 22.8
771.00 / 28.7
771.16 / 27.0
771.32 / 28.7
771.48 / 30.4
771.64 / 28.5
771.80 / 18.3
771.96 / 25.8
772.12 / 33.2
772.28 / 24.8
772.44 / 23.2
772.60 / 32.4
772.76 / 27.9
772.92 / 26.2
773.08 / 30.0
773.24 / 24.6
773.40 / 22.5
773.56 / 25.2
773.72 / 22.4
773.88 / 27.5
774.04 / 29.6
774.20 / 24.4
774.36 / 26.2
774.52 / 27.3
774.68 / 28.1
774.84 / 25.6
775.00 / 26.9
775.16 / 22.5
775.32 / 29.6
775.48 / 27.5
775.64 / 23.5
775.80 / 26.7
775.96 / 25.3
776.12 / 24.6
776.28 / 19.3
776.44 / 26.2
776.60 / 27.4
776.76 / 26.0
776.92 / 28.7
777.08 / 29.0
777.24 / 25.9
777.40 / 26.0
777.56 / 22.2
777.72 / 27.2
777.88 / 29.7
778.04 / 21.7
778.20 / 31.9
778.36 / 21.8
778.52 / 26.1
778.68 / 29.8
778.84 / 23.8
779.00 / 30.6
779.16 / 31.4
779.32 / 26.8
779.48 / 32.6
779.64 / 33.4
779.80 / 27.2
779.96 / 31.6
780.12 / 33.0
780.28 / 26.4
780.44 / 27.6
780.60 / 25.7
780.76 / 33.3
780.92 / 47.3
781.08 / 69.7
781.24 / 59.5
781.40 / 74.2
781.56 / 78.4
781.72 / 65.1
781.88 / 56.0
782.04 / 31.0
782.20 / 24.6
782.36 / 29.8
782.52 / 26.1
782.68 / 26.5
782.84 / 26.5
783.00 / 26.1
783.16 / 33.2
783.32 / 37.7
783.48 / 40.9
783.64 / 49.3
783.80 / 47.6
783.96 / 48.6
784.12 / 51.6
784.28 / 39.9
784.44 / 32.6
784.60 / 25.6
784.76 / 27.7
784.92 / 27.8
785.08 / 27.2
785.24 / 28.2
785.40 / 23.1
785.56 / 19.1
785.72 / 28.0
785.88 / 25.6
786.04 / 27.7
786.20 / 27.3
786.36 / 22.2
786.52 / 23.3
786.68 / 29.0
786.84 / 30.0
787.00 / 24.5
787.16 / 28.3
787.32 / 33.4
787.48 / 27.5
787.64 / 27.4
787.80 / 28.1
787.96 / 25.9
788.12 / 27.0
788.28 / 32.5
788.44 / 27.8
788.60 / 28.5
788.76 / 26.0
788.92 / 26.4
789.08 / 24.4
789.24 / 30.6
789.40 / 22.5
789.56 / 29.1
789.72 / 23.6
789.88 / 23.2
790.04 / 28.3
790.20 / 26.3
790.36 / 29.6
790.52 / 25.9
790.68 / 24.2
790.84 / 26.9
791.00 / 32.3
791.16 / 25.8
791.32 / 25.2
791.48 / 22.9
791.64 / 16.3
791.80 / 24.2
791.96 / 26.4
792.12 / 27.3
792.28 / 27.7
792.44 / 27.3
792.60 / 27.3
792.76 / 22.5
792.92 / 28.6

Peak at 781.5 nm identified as H-alpha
